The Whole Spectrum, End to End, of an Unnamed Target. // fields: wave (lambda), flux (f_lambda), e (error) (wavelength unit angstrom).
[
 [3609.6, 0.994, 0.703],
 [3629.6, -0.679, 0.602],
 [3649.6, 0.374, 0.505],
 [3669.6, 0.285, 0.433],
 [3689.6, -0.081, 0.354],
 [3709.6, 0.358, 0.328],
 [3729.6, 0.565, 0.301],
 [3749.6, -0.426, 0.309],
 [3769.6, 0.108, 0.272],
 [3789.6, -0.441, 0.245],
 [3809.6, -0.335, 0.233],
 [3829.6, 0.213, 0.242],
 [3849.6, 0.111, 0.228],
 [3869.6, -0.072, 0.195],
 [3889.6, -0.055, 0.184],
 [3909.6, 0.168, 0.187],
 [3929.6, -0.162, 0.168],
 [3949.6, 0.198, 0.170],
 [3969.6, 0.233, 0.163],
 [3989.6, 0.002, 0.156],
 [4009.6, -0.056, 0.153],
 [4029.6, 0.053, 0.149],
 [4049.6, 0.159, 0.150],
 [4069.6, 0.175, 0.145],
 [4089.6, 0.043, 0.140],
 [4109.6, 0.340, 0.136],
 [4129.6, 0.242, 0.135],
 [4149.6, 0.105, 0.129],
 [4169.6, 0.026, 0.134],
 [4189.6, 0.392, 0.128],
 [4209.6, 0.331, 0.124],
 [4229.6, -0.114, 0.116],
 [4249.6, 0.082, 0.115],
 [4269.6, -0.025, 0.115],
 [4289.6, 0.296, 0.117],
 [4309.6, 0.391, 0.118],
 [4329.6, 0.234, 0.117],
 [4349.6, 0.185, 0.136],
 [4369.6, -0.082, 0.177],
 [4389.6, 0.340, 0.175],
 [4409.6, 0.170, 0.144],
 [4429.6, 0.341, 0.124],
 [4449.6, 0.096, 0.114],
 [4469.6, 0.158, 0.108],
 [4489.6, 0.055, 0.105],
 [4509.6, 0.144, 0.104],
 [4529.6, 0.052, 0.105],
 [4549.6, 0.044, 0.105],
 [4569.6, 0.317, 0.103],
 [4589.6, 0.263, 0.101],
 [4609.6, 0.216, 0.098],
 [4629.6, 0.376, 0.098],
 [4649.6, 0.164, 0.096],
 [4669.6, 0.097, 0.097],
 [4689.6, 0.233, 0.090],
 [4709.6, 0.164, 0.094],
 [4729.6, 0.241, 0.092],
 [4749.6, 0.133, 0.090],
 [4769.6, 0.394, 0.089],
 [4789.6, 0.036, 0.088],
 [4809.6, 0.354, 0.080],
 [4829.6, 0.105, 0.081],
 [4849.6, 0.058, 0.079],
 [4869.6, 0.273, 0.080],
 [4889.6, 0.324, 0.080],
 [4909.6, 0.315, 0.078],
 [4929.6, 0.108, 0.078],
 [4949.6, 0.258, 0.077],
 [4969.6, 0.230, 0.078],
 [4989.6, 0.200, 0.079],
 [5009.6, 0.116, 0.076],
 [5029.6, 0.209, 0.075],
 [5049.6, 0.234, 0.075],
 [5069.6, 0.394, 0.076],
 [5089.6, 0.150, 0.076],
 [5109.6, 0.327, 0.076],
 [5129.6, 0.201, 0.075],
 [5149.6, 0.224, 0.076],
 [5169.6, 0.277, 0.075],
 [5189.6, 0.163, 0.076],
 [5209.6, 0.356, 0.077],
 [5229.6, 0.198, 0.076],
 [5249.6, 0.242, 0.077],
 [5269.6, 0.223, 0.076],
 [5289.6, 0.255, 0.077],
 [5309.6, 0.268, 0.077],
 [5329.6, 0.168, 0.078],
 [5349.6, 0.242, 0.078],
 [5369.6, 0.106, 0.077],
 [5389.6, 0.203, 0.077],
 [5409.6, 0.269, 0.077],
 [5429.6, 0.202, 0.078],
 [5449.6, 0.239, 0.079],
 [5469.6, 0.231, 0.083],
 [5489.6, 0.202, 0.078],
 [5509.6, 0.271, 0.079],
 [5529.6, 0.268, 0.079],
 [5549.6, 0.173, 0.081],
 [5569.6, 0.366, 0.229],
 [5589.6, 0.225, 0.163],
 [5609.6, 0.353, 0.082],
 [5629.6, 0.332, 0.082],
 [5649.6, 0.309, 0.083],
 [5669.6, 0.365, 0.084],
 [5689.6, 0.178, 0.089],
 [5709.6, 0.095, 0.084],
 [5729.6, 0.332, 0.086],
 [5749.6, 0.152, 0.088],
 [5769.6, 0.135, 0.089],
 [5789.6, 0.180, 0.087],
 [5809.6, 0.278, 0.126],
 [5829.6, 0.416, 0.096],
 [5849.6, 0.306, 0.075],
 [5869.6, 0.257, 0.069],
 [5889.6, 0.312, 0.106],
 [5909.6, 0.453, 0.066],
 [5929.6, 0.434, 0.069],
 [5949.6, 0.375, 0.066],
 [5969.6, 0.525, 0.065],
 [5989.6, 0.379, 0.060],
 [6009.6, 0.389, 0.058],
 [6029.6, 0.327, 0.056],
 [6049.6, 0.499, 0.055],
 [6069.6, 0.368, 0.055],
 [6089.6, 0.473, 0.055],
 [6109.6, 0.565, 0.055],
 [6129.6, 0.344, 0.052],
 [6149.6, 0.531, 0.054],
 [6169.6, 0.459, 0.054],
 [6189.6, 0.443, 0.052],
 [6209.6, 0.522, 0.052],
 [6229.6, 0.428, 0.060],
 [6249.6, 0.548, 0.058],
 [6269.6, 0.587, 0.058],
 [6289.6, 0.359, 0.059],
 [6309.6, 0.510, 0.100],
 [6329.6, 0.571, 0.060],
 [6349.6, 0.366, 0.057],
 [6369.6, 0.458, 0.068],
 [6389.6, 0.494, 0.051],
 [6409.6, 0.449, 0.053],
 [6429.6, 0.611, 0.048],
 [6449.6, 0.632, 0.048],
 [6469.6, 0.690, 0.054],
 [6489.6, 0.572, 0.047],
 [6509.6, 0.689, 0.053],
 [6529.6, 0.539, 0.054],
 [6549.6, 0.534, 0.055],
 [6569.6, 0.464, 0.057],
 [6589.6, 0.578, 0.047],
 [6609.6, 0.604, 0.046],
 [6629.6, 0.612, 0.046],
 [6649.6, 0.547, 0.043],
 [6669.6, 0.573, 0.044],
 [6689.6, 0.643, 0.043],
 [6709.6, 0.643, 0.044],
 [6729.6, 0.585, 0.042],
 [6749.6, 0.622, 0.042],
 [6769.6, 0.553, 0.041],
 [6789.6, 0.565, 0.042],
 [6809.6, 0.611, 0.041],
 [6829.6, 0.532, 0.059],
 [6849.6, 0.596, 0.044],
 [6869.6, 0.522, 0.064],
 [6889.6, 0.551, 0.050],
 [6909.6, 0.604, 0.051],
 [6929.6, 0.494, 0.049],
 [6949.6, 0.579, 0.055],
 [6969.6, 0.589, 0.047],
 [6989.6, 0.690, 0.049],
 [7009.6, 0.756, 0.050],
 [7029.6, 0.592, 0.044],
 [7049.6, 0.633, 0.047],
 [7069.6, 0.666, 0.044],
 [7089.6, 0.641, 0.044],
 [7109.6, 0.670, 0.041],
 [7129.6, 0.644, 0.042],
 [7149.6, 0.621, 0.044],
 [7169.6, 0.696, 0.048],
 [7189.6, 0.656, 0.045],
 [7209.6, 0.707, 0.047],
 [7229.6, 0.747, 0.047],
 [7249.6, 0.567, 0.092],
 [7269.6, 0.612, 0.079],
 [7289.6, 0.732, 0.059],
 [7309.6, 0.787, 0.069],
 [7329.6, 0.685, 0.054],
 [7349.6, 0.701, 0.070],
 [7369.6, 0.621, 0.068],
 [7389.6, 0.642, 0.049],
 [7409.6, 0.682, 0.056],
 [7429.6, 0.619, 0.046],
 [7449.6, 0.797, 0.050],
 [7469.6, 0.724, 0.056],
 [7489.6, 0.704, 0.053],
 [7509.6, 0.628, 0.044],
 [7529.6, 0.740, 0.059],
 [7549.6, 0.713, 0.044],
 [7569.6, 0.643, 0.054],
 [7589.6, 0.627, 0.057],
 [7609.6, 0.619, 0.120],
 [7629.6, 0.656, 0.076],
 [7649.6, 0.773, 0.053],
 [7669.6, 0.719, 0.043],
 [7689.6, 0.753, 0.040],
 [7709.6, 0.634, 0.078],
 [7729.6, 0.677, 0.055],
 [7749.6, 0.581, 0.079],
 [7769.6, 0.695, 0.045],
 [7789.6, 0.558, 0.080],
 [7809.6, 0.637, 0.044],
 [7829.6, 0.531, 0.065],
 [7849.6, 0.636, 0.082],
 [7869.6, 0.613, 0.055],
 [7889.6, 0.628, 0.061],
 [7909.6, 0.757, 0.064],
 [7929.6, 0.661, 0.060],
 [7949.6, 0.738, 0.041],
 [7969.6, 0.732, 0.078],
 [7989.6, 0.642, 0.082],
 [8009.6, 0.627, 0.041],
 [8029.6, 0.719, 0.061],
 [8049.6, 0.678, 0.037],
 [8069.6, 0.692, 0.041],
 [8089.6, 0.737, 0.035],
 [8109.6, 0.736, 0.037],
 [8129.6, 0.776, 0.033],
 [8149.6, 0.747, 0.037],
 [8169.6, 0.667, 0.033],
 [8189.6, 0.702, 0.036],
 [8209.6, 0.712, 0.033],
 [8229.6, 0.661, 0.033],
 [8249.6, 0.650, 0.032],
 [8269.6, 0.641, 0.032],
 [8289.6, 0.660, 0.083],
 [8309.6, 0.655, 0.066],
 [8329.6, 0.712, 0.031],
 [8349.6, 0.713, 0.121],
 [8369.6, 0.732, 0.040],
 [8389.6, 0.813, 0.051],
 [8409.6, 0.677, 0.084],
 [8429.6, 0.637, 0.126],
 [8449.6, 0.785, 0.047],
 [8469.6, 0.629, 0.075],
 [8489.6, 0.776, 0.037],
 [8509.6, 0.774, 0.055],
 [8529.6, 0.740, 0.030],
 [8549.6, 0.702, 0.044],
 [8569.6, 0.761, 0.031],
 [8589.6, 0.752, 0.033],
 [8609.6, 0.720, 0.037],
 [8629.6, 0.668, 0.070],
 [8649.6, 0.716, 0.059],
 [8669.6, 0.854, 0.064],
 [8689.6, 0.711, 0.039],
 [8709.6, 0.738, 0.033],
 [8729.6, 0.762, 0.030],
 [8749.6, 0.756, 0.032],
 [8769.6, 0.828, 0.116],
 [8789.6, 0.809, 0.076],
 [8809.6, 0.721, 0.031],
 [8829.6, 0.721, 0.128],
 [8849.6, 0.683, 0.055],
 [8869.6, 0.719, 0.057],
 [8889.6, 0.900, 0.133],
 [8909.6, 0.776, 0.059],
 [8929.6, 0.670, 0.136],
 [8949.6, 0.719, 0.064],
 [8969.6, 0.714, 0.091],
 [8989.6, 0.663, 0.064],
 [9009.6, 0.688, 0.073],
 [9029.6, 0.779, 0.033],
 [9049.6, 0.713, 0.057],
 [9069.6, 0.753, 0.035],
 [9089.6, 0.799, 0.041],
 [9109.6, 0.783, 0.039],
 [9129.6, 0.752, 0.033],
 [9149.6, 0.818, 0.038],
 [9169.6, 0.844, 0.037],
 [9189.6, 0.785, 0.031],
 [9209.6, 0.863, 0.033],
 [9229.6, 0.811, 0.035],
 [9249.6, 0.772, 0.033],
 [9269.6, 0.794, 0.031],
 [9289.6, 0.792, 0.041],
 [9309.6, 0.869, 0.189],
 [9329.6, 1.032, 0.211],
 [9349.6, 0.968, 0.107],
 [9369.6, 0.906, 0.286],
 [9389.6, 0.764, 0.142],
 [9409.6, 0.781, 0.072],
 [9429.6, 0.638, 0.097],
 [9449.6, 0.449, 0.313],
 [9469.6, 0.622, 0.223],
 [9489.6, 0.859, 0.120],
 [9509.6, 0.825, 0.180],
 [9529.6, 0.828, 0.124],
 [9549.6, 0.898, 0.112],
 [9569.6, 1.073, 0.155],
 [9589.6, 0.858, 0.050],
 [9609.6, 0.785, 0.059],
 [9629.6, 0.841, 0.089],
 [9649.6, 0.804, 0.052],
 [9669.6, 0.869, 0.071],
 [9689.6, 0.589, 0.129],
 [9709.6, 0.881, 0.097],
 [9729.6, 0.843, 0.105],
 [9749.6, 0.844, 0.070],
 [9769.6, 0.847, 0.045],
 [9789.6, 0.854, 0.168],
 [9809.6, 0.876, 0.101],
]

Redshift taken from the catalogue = 0.599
